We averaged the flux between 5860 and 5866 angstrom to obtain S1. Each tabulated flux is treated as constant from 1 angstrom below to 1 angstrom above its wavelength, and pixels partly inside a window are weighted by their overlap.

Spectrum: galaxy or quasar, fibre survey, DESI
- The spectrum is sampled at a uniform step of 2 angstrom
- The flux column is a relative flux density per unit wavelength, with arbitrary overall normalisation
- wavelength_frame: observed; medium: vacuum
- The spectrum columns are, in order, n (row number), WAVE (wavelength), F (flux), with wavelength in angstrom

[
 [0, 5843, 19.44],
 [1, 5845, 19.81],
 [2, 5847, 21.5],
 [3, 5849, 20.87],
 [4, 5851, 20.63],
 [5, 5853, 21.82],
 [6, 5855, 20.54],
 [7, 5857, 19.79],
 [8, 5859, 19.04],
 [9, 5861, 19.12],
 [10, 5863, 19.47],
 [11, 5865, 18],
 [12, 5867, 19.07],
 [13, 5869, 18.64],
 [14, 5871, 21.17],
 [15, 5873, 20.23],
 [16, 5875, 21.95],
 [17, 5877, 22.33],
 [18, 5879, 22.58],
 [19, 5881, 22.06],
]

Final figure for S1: 18.9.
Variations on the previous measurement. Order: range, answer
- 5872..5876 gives 21.1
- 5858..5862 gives 19.1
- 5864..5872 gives 19.2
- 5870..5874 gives 20.7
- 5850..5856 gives 21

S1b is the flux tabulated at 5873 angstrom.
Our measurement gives 20.23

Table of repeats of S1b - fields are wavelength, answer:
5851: 20.63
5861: 19.12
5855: 20.54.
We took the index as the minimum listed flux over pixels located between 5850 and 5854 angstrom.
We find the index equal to 20.63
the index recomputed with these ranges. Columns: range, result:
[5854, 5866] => 18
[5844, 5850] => 19.81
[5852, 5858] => 19.79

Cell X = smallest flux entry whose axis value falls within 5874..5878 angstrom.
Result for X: 21.95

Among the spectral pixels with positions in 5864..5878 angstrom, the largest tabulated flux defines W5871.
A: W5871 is 22.33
